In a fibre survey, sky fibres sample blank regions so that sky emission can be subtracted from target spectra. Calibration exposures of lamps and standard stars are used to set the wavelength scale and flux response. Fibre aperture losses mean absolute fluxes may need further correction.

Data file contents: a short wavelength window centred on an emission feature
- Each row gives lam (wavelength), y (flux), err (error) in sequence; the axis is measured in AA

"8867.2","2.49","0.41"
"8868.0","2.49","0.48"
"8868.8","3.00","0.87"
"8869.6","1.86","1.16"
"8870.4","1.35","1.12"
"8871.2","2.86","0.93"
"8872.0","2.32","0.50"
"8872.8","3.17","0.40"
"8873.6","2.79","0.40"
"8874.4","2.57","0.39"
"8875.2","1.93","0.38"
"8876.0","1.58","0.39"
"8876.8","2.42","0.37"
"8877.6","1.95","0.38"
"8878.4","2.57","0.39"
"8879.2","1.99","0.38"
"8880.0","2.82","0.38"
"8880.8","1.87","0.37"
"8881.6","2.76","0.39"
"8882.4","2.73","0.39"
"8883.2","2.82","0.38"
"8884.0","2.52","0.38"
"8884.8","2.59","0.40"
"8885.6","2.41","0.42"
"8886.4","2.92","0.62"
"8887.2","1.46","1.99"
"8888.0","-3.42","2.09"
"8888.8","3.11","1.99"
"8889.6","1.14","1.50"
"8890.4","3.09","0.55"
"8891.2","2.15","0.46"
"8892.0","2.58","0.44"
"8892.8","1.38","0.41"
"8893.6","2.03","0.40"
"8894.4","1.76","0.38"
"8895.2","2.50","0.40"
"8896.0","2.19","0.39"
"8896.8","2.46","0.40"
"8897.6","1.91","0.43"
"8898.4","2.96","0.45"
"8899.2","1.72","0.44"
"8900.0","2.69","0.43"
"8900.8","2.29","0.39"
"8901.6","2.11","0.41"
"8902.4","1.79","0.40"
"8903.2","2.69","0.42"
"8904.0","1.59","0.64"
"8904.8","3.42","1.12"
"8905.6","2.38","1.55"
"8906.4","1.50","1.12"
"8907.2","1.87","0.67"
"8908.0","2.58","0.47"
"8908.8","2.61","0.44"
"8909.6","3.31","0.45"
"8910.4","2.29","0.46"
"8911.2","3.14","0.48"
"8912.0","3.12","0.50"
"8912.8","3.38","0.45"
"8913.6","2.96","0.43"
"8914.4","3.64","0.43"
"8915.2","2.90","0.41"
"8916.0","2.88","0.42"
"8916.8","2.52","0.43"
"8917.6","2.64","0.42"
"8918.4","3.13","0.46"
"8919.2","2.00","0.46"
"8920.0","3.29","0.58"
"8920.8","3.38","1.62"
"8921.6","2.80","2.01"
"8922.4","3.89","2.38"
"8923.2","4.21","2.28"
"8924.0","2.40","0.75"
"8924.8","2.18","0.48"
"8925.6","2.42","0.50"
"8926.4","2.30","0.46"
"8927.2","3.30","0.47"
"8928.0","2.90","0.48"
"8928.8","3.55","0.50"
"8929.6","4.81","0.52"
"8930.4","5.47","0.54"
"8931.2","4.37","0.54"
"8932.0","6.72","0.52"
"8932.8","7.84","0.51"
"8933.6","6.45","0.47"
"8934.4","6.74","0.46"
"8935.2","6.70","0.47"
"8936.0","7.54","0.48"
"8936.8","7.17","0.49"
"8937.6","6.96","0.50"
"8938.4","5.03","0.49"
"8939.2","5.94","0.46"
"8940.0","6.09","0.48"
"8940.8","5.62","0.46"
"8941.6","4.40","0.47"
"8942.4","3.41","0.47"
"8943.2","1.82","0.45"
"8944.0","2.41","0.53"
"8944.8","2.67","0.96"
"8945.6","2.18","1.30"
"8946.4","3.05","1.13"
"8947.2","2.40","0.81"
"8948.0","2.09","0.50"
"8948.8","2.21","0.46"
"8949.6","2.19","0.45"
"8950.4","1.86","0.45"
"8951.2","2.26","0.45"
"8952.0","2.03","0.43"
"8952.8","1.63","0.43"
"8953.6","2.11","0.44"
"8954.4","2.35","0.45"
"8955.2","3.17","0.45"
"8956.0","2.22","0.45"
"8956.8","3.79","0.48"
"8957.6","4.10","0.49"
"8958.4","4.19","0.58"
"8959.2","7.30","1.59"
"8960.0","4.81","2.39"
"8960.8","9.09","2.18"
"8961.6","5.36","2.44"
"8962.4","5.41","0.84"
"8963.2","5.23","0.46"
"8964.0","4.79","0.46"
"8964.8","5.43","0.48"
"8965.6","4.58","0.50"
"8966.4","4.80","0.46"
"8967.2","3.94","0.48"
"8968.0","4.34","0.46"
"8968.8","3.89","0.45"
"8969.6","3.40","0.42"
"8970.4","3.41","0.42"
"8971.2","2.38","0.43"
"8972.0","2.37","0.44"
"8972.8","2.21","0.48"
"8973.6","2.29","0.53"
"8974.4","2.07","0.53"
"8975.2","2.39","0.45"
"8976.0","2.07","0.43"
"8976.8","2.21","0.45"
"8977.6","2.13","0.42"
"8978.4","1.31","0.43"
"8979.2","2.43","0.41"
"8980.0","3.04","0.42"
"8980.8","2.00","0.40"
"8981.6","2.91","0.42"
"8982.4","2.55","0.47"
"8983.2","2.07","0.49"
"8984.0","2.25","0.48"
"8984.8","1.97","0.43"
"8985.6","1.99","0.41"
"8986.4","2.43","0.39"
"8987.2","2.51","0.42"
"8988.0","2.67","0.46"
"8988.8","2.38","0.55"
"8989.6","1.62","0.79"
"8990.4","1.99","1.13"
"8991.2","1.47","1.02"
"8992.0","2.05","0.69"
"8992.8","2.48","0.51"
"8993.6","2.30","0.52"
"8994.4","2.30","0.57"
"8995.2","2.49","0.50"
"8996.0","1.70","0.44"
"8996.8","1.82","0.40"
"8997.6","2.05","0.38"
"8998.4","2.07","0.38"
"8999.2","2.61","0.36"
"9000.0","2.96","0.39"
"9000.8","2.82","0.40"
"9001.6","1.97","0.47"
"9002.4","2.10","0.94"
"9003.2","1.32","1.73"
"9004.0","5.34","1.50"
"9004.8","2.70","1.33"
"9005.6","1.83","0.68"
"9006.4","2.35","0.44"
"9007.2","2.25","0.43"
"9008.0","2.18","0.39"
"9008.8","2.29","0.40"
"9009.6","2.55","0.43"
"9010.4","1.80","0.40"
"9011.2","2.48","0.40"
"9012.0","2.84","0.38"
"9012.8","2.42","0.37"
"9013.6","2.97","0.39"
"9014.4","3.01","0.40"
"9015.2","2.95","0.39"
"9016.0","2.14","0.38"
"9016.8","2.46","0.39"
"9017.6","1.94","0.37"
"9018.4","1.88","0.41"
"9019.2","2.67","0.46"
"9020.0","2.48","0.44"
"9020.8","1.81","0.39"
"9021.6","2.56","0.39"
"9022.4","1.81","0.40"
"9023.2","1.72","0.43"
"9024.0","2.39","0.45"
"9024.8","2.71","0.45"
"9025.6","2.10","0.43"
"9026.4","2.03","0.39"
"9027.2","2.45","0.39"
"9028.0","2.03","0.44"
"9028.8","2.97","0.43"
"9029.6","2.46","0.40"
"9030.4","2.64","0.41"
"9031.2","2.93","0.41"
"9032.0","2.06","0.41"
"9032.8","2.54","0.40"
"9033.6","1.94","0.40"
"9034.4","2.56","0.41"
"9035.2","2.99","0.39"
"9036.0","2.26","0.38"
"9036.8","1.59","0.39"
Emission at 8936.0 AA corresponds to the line H-alpha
